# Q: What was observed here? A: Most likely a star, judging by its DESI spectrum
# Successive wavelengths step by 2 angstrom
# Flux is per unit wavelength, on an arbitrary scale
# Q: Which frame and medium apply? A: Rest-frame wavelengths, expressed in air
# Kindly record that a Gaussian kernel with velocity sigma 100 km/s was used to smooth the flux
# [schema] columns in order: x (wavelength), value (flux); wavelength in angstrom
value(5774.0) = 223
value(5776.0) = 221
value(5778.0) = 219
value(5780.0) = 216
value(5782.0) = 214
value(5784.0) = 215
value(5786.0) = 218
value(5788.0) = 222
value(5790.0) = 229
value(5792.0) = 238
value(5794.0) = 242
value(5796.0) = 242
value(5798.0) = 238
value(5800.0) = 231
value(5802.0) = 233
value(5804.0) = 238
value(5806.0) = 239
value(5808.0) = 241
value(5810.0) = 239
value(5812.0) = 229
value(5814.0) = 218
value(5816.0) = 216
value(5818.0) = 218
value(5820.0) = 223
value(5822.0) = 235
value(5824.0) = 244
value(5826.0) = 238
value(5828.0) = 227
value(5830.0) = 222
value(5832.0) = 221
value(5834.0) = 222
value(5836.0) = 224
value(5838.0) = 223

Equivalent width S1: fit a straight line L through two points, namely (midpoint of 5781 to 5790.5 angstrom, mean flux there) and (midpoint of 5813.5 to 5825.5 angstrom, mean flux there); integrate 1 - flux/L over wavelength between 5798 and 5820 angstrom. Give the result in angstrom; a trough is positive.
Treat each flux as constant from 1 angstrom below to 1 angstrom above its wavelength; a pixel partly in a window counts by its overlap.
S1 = -0.6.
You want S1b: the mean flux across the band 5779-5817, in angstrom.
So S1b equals 229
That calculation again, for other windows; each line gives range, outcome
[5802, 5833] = 230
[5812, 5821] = 220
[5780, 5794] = 224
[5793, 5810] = 238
